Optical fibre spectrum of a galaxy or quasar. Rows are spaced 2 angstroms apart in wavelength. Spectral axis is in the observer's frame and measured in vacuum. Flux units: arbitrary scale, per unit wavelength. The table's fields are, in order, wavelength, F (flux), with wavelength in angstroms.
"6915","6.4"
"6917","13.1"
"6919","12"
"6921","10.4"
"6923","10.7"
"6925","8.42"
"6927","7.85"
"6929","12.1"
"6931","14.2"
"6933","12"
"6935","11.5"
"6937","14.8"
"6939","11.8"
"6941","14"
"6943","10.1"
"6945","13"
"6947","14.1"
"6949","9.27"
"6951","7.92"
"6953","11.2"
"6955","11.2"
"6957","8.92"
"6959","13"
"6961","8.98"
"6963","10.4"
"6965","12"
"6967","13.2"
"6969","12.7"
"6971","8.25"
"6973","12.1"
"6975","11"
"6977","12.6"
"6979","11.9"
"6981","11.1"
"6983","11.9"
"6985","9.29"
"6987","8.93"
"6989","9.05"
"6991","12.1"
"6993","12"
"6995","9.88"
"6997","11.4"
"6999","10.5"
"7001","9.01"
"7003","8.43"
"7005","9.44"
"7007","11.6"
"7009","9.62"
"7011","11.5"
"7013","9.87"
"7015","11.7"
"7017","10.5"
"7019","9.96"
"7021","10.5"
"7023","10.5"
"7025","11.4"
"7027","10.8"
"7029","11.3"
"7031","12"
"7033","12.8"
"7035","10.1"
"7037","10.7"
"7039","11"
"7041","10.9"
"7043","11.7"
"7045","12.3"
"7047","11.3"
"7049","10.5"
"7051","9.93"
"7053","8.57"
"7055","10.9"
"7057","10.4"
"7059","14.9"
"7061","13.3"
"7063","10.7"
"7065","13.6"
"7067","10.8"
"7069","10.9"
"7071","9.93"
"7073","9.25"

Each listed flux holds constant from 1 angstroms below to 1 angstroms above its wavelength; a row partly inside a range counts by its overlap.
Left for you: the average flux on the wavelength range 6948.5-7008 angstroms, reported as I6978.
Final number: 10.7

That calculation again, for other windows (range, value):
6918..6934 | 11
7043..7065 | 11.4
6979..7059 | 10.7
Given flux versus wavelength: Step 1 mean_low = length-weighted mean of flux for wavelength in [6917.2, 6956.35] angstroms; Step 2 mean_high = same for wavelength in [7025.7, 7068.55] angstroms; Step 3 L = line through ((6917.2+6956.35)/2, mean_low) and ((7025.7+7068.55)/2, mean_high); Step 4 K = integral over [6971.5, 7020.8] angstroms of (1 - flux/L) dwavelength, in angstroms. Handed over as 3.31 angstroms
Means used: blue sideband 11.4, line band 10.6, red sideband 11.4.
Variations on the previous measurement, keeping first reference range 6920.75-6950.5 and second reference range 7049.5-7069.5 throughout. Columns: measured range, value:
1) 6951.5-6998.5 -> 2.3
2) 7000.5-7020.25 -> 2.2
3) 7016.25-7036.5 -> 0.8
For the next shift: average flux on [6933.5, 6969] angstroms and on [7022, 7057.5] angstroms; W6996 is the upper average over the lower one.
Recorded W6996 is 0.95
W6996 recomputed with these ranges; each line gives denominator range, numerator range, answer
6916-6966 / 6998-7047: 0.95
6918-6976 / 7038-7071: 1.00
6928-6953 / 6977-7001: 0.89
